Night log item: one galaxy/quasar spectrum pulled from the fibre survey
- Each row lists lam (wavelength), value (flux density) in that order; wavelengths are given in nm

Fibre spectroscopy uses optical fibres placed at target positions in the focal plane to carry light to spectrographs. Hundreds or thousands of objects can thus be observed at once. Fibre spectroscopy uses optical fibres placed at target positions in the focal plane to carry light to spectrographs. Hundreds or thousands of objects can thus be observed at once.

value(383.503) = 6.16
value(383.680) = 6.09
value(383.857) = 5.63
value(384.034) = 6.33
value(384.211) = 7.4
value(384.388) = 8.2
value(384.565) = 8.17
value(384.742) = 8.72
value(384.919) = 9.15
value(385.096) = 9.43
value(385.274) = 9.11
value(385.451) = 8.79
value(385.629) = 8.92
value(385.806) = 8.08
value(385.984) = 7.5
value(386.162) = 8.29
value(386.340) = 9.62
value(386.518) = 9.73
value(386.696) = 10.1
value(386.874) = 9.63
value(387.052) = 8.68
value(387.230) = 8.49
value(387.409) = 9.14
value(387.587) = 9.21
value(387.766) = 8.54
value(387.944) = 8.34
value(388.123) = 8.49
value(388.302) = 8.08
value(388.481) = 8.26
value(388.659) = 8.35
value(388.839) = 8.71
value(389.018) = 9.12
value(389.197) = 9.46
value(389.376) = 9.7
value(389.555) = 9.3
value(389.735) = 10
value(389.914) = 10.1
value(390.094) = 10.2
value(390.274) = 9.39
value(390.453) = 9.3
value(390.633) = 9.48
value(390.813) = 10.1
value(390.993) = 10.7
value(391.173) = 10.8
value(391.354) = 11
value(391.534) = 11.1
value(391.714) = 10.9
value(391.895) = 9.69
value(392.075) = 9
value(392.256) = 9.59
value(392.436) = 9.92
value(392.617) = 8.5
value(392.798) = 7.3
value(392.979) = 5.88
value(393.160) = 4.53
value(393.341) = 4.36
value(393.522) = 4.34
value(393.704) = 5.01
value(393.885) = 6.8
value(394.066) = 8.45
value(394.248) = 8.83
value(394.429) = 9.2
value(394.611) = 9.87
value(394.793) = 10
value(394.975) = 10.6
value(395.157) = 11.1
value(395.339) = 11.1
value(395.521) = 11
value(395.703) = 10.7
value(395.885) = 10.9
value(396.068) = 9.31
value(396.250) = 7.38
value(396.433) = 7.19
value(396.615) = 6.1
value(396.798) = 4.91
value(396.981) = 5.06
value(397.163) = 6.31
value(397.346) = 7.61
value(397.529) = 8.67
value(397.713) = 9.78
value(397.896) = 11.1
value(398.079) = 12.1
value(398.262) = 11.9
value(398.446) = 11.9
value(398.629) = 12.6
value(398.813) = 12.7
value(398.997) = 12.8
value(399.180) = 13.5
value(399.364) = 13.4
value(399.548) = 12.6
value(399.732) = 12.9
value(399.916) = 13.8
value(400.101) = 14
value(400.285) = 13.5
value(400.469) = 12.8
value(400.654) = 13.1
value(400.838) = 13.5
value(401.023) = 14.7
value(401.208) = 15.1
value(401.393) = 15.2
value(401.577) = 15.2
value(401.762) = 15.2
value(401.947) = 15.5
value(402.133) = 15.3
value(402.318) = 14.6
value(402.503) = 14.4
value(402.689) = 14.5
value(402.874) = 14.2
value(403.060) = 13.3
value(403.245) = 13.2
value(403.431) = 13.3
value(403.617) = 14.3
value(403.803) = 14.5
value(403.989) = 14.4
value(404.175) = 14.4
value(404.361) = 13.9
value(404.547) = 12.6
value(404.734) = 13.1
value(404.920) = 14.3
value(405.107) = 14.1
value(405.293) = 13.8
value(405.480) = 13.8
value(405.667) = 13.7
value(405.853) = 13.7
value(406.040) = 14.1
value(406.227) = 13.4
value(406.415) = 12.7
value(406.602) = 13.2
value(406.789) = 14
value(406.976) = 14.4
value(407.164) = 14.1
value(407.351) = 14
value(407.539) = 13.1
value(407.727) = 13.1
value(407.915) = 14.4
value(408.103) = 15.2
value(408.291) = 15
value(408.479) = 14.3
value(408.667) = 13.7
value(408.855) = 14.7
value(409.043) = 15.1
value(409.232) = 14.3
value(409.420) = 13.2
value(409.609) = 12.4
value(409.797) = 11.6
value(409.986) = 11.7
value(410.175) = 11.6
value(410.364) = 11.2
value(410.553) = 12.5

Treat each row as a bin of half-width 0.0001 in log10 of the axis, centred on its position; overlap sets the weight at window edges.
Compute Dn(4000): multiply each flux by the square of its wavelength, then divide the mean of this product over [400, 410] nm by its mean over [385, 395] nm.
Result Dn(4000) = 1.70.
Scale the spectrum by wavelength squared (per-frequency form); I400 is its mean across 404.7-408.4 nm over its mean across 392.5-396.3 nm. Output 1.8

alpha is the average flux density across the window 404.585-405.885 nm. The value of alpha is 13.7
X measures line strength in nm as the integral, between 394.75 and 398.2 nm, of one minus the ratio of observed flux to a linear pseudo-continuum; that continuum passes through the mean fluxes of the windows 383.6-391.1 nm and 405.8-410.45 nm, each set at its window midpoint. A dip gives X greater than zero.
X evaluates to 0.59 nm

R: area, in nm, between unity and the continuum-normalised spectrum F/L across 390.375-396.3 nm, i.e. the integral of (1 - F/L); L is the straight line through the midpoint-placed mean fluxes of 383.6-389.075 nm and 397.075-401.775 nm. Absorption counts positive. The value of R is 0.889 nm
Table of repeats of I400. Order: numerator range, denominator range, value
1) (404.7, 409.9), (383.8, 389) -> 1.79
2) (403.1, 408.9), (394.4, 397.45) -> 1.68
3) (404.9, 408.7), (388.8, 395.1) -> 1.68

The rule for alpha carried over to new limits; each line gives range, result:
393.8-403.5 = 11.6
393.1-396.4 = 8.54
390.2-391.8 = 10.3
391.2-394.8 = 8.21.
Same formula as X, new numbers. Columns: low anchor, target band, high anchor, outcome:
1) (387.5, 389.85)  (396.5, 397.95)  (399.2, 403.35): 0.59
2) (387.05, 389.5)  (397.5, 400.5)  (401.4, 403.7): 0.14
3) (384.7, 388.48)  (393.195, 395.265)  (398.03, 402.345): 0.65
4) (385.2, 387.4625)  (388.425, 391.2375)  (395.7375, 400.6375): -0.04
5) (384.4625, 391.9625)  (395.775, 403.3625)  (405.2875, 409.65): 0.06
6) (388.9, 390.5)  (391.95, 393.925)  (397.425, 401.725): 0.70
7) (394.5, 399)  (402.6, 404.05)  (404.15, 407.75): -0.17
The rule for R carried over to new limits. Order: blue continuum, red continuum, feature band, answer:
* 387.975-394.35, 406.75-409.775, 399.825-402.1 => -0.50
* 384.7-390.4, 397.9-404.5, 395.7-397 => 0.47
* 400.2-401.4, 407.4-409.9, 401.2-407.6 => -0.09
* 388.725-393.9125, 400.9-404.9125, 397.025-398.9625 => 0.26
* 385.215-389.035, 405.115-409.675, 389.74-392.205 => -0.10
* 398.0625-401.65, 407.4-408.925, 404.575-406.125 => 0.01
